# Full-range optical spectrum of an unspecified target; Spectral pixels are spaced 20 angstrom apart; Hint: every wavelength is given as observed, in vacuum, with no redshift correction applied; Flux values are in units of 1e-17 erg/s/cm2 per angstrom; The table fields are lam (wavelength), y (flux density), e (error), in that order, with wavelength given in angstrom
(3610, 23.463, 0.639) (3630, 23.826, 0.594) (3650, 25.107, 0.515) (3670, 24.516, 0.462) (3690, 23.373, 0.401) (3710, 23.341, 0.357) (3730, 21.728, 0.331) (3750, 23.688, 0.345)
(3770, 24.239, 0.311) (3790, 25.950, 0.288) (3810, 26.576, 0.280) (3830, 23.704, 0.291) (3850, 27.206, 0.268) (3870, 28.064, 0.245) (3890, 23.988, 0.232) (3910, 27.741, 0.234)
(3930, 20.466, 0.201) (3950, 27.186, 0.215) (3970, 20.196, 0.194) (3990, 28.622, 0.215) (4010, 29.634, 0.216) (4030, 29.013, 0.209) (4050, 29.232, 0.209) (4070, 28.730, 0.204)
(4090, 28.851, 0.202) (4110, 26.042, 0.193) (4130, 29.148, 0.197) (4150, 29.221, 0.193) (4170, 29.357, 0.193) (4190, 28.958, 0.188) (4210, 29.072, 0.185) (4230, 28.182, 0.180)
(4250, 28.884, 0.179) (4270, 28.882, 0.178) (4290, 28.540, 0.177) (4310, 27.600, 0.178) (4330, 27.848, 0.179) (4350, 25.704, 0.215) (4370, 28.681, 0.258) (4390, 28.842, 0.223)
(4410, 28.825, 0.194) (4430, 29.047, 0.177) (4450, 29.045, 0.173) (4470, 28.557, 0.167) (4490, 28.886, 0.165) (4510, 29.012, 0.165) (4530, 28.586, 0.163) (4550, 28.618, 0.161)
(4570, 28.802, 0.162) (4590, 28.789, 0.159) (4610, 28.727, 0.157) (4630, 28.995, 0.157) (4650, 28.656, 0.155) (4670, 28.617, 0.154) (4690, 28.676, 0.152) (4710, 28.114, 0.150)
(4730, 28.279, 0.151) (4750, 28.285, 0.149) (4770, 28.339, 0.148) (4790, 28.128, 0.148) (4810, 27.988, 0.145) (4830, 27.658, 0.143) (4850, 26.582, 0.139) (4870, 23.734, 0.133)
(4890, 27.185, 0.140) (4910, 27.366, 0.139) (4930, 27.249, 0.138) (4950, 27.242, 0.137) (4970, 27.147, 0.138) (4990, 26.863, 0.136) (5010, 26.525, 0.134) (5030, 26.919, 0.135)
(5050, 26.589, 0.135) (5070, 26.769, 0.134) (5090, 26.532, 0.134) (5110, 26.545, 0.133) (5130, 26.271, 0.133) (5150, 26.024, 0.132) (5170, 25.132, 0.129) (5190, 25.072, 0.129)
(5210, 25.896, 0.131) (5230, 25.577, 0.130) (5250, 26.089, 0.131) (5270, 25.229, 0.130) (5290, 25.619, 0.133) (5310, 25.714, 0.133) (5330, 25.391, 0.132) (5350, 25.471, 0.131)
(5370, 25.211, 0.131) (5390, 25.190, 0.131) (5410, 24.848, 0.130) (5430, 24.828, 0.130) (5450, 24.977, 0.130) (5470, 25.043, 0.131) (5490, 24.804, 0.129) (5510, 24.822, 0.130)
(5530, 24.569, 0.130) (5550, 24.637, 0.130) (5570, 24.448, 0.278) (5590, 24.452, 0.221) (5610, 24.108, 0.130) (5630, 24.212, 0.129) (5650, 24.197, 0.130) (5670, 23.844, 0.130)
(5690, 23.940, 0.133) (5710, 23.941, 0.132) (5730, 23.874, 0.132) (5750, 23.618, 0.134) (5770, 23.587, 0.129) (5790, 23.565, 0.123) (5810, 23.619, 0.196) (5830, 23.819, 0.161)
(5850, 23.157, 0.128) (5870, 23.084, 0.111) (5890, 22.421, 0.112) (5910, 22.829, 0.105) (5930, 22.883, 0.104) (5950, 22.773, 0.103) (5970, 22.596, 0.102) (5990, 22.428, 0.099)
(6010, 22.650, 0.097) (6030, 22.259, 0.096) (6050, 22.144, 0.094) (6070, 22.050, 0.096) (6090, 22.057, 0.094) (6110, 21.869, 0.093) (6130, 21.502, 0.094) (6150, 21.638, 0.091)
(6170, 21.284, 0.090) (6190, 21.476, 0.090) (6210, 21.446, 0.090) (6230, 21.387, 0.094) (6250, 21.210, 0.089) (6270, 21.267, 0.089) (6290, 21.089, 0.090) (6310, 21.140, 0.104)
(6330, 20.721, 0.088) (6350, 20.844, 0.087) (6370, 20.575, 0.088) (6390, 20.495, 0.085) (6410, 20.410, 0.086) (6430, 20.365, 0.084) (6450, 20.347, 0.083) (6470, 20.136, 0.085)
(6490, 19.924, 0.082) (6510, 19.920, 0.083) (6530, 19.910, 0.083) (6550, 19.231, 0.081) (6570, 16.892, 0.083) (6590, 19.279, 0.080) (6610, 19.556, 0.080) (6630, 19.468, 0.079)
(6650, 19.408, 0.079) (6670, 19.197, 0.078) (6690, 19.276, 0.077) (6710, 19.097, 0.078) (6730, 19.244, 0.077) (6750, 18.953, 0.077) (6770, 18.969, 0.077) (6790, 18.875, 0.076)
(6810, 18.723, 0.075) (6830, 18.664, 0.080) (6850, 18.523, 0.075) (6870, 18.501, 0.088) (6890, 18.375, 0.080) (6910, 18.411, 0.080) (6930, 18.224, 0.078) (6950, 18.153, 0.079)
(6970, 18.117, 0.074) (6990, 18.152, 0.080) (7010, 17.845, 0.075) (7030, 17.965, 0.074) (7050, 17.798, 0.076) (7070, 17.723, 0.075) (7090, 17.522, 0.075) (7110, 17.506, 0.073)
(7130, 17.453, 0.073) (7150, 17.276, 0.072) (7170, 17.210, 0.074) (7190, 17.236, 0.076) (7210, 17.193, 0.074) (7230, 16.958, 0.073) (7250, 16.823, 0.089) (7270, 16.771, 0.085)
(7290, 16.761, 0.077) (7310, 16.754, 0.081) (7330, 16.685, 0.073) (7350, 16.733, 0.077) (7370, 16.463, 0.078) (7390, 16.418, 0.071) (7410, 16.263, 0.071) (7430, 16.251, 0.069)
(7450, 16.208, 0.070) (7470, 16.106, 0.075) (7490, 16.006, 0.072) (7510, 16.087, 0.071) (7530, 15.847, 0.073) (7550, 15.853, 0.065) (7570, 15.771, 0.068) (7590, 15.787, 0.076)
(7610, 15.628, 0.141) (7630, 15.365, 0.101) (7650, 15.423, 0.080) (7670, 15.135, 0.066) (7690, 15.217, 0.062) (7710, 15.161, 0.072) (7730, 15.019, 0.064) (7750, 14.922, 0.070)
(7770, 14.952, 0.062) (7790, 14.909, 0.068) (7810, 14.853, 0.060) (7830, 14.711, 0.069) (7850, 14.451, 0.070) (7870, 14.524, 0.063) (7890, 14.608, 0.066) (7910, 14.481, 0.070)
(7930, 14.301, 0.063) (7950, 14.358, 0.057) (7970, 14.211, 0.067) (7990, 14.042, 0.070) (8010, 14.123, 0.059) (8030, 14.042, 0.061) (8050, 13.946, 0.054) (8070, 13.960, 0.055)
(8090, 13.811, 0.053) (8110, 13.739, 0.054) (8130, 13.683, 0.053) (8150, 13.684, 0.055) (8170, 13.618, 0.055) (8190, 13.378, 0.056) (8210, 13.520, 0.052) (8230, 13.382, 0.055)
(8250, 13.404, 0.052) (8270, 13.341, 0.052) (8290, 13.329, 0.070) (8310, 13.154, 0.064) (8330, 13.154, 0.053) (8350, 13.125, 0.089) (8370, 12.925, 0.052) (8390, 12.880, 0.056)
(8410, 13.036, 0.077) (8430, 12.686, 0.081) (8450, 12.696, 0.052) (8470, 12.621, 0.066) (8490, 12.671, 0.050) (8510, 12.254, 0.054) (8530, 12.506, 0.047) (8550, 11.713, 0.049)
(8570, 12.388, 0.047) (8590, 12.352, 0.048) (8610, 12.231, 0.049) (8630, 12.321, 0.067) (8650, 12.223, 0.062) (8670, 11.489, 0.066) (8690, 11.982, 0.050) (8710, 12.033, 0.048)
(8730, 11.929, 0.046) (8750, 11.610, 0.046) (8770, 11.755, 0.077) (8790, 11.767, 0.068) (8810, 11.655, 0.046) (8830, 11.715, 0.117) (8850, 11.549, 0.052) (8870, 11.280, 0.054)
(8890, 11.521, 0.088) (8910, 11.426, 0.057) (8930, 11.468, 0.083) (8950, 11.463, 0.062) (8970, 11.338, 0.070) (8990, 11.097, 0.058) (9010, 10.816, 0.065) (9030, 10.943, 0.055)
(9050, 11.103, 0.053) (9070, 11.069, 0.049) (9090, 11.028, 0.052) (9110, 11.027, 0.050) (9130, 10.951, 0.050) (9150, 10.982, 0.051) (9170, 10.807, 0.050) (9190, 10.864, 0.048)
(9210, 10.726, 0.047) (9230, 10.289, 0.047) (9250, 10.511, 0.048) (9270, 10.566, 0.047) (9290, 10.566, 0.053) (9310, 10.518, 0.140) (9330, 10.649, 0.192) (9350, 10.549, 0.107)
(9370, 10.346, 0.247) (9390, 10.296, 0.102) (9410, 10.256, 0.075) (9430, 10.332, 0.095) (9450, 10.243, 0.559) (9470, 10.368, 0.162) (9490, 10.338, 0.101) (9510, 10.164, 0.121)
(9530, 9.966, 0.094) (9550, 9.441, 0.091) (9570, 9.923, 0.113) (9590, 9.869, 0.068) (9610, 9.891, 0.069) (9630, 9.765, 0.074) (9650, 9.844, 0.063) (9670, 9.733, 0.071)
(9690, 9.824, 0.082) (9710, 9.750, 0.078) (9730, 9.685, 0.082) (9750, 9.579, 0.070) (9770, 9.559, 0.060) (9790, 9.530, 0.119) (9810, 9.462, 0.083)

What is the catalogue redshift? 0.00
